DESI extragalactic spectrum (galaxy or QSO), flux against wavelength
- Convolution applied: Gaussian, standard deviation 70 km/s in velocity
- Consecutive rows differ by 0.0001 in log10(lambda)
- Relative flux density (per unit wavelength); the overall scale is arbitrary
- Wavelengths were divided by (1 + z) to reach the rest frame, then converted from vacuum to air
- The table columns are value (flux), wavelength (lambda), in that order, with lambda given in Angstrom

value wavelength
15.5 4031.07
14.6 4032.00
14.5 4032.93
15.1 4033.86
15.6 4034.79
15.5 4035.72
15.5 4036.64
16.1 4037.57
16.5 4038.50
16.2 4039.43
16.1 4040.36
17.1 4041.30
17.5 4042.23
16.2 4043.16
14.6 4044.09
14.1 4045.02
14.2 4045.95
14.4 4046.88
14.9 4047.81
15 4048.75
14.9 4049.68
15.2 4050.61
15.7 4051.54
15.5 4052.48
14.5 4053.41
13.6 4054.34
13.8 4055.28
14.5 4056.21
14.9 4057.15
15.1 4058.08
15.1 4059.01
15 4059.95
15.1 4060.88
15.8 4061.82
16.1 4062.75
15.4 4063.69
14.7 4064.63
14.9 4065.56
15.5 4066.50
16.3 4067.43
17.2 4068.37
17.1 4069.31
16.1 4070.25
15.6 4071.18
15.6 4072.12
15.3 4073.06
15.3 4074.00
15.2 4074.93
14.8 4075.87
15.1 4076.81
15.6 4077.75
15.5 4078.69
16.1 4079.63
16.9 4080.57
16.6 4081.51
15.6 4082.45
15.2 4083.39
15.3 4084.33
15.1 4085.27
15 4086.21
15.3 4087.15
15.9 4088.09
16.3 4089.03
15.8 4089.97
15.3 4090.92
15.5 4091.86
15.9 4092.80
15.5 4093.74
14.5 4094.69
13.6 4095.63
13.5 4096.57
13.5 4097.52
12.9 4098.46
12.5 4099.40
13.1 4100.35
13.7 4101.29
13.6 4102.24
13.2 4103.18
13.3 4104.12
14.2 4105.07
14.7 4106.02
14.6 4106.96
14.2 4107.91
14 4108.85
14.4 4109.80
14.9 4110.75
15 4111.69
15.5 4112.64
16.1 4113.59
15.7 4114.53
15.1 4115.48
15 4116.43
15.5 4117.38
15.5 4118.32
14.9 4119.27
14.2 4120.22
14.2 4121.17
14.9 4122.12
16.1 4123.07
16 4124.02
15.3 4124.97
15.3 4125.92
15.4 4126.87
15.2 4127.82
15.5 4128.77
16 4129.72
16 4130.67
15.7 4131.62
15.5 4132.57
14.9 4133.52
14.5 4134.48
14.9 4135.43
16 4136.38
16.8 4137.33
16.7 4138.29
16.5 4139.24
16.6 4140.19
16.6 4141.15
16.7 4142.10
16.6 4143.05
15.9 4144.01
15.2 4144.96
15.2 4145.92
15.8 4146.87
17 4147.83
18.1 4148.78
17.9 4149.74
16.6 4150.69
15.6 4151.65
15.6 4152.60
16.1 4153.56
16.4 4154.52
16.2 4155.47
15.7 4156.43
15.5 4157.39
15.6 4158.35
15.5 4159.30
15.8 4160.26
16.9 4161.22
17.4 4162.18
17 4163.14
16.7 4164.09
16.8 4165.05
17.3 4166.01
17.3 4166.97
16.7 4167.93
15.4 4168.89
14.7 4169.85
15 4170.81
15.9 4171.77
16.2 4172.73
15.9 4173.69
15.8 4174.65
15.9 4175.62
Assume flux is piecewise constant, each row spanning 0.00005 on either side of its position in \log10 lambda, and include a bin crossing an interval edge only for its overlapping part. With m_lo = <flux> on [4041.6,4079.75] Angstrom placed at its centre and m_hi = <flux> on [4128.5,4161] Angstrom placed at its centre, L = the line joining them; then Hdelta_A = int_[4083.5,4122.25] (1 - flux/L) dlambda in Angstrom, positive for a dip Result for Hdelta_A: 2.50 Angstrom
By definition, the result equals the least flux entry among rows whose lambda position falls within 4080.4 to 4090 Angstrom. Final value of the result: 15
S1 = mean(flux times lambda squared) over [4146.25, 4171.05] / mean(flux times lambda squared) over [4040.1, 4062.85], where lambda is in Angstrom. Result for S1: 1.14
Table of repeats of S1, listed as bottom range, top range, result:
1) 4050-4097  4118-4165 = 1.07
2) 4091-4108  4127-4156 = 1.17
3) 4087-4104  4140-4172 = 1.17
